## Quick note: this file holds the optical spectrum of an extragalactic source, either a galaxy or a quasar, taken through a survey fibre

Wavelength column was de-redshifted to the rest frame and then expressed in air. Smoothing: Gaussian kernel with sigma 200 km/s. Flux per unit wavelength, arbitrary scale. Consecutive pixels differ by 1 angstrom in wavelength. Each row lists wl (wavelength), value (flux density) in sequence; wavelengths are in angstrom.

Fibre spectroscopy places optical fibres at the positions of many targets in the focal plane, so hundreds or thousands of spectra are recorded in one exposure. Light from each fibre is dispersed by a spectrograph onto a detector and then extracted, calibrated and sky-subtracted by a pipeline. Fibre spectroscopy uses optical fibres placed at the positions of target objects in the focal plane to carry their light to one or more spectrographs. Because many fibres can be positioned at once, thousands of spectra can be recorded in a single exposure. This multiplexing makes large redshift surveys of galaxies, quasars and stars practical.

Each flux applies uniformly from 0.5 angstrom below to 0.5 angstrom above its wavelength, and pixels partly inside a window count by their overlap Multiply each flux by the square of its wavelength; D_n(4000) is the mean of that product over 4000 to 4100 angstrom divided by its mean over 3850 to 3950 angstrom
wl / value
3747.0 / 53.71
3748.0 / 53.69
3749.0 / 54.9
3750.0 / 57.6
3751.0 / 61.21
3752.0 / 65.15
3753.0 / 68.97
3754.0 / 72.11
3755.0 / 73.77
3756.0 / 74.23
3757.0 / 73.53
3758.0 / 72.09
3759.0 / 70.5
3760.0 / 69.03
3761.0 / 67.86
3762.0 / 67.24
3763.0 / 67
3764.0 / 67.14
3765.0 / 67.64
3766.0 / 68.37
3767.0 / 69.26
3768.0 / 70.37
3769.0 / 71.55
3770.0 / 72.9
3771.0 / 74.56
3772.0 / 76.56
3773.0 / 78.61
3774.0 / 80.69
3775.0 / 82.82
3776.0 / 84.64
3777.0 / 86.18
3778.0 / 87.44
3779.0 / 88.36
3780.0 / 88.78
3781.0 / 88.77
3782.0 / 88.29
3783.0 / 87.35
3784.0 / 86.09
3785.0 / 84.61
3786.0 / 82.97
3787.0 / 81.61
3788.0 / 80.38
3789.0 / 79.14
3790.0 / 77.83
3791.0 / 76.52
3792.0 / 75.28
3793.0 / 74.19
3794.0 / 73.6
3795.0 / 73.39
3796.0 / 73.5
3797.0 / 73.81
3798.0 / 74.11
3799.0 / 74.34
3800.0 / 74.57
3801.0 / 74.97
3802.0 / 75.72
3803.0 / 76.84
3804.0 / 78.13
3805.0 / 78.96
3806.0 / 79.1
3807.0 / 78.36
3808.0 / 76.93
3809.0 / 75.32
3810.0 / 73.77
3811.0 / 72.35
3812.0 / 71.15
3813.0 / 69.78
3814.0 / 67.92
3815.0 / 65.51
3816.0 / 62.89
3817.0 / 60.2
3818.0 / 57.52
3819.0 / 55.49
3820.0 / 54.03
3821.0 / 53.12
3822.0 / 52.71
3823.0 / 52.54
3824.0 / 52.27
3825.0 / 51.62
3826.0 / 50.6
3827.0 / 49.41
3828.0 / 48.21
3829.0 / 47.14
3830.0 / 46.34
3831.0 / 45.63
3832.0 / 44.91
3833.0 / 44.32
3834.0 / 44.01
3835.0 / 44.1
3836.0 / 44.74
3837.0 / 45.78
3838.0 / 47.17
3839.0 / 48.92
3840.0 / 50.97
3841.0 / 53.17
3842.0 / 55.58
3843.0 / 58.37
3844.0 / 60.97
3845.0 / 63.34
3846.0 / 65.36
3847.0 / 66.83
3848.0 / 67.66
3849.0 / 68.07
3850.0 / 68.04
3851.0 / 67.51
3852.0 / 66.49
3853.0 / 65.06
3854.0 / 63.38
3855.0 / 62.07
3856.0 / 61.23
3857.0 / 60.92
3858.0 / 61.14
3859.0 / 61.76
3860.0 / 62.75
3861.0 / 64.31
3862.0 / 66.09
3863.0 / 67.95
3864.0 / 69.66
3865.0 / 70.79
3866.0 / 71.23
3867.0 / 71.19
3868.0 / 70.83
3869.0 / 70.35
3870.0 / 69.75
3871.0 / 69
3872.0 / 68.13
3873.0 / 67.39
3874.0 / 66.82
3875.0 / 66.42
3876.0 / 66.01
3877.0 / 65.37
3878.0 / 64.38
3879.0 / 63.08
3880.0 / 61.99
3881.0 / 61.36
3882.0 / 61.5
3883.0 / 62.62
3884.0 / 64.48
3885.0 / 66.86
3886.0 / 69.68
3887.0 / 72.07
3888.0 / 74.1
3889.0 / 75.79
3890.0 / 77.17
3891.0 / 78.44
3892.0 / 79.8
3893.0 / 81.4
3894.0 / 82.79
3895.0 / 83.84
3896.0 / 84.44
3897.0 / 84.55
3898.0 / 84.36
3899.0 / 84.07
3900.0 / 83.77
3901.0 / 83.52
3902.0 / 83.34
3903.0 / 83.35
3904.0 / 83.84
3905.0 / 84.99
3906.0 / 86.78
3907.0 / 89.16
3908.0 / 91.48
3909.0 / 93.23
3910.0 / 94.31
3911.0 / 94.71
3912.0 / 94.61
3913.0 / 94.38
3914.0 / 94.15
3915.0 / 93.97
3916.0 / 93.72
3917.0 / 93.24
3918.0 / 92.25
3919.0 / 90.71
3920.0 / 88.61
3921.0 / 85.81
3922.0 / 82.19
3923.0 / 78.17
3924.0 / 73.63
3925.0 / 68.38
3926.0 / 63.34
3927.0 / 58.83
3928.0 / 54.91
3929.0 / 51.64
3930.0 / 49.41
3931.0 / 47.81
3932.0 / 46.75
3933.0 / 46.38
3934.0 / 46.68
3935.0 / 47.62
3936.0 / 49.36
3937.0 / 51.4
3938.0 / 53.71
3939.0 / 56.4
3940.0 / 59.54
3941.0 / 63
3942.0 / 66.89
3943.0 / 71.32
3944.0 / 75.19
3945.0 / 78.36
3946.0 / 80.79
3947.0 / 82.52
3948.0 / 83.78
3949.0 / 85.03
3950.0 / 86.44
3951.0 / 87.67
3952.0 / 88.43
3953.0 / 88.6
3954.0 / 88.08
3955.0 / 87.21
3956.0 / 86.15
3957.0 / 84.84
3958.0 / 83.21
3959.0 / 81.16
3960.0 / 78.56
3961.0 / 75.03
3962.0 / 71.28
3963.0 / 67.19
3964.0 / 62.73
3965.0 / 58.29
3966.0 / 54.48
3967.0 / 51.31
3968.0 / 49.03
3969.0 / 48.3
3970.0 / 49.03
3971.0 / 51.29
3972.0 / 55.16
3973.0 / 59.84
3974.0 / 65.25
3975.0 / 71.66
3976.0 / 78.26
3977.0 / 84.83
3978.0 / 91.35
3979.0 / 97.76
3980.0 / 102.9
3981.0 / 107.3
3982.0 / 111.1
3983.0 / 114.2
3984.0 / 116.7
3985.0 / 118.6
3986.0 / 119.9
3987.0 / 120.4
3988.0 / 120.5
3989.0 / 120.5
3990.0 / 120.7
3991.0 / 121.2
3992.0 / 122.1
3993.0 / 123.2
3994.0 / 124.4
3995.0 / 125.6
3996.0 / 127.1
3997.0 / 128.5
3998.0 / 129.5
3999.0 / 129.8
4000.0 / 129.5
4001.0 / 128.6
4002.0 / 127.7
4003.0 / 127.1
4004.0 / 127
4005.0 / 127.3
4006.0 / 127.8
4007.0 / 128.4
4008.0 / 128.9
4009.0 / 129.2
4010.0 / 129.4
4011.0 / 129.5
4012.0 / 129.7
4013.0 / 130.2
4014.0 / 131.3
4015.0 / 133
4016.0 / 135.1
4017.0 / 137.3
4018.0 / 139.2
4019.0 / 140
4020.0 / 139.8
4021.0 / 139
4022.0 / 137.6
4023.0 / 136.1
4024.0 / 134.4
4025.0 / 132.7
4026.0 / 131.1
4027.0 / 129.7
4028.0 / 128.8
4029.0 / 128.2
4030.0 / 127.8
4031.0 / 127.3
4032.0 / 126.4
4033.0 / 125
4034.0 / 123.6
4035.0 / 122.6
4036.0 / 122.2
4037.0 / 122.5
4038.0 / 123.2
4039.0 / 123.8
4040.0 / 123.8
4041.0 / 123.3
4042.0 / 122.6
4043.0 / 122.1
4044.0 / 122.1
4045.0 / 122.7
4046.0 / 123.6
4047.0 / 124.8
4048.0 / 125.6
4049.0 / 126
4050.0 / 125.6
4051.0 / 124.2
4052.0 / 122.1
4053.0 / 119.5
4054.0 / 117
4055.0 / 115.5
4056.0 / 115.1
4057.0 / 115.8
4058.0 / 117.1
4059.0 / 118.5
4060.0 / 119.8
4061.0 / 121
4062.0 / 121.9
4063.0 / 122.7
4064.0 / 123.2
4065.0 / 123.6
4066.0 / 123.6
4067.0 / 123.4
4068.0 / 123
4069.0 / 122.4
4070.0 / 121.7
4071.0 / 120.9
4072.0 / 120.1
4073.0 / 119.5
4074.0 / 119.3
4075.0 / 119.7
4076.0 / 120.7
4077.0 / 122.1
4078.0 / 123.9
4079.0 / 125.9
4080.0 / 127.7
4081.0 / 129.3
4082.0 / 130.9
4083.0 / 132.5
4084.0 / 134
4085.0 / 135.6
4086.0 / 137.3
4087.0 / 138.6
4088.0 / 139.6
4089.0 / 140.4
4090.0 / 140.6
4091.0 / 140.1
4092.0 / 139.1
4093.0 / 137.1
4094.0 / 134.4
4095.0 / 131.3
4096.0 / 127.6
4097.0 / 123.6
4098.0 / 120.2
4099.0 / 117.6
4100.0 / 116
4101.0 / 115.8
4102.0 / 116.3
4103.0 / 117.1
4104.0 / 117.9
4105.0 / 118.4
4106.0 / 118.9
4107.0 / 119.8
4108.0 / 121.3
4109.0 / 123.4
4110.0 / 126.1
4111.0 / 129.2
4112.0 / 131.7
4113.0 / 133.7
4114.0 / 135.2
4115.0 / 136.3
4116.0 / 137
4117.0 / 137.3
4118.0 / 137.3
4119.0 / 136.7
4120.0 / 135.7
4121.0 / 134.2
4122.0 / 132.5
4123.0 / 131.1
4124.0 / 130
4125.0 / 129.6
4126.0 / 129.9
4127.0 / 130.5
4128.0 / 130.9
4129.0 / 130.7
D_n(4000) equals 1.9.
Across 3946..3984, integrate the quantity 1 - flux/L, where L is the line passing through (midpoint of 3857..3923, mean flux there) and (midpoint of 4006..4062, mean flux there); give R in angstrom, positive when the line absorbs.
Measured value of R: 9.2 angstrom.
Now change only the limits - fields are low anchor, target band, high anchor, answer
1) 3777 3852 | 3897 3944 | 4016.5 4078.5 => 9.0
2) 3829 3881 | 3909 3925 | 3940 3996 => -3.0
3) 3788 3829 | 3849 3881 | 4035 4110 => 5.5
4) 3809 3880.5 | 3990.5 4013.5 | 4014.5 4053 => -2.1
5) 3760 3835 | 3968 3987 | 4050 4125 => 3.5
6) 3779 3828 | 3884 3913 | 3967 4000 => 1.2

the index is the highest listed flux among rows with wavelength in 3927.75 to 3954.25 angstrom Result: 88.6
